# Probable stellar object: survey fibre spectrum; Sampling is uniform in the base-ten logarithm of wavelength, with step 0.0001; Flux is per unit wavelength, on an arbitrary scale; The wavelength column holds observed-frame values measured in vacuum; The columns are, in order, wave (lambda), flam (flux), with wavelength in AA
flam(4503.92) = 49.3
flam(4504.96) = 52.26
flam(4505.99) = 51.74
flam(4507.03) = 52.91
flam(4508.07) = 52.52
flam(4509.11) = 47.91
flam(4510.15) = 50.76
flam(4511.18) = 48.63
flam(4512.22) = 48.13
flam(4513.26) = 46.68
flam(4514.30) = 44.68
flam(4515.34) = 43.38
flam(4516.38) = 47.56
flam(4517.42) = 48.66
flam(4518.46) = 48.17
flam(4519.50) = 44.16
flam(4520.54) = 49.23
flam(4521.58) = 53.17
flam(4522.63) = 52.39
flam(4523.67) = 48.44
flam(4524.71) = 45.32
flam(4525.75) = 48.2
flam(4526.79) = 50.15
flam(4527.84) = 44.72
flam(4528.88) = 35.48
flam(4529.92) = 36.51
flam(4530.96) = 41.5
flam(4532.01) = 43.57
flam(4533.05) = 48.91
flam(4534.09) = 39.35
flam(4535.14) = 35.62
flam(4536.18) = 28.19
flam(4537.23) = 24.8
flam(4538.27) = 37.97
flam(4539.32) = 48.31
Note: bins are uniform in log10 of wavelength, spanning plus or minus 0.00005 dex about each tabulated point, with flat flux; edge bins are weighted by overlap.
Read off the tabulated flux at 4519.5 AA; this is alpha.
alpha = 44.16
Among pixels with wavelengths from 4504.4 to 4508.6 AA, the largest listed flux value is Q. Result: 52.91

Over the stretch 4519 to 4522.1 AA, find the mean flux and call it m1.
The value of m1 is 48.9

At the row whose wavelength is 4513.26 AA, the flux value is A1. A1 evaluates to 46.68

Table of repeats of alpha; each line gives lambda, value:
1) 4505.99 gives 51.74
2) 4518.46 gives 48.17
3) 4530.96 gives 41.5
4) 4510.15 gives 50.76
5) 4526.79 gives 50.15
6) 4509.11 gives 47.91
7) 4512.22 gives 48.13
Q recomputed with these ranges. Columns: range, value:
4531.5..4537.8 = 48.91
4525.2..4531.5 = 50.15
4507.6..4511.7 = 52.52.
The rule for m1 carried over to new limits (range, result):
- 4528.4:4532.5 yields 39.3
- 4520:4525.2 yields 49.7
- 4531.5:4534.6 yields 44.1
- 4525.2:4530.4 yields 43.1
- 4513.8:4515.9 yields 44.1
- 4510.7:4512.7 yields 48.4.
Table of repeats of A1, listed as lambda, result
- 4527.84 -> 44.72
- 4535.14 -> 35.62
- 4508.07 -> 52.52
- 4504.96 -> 52.26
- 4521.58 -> 53.17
